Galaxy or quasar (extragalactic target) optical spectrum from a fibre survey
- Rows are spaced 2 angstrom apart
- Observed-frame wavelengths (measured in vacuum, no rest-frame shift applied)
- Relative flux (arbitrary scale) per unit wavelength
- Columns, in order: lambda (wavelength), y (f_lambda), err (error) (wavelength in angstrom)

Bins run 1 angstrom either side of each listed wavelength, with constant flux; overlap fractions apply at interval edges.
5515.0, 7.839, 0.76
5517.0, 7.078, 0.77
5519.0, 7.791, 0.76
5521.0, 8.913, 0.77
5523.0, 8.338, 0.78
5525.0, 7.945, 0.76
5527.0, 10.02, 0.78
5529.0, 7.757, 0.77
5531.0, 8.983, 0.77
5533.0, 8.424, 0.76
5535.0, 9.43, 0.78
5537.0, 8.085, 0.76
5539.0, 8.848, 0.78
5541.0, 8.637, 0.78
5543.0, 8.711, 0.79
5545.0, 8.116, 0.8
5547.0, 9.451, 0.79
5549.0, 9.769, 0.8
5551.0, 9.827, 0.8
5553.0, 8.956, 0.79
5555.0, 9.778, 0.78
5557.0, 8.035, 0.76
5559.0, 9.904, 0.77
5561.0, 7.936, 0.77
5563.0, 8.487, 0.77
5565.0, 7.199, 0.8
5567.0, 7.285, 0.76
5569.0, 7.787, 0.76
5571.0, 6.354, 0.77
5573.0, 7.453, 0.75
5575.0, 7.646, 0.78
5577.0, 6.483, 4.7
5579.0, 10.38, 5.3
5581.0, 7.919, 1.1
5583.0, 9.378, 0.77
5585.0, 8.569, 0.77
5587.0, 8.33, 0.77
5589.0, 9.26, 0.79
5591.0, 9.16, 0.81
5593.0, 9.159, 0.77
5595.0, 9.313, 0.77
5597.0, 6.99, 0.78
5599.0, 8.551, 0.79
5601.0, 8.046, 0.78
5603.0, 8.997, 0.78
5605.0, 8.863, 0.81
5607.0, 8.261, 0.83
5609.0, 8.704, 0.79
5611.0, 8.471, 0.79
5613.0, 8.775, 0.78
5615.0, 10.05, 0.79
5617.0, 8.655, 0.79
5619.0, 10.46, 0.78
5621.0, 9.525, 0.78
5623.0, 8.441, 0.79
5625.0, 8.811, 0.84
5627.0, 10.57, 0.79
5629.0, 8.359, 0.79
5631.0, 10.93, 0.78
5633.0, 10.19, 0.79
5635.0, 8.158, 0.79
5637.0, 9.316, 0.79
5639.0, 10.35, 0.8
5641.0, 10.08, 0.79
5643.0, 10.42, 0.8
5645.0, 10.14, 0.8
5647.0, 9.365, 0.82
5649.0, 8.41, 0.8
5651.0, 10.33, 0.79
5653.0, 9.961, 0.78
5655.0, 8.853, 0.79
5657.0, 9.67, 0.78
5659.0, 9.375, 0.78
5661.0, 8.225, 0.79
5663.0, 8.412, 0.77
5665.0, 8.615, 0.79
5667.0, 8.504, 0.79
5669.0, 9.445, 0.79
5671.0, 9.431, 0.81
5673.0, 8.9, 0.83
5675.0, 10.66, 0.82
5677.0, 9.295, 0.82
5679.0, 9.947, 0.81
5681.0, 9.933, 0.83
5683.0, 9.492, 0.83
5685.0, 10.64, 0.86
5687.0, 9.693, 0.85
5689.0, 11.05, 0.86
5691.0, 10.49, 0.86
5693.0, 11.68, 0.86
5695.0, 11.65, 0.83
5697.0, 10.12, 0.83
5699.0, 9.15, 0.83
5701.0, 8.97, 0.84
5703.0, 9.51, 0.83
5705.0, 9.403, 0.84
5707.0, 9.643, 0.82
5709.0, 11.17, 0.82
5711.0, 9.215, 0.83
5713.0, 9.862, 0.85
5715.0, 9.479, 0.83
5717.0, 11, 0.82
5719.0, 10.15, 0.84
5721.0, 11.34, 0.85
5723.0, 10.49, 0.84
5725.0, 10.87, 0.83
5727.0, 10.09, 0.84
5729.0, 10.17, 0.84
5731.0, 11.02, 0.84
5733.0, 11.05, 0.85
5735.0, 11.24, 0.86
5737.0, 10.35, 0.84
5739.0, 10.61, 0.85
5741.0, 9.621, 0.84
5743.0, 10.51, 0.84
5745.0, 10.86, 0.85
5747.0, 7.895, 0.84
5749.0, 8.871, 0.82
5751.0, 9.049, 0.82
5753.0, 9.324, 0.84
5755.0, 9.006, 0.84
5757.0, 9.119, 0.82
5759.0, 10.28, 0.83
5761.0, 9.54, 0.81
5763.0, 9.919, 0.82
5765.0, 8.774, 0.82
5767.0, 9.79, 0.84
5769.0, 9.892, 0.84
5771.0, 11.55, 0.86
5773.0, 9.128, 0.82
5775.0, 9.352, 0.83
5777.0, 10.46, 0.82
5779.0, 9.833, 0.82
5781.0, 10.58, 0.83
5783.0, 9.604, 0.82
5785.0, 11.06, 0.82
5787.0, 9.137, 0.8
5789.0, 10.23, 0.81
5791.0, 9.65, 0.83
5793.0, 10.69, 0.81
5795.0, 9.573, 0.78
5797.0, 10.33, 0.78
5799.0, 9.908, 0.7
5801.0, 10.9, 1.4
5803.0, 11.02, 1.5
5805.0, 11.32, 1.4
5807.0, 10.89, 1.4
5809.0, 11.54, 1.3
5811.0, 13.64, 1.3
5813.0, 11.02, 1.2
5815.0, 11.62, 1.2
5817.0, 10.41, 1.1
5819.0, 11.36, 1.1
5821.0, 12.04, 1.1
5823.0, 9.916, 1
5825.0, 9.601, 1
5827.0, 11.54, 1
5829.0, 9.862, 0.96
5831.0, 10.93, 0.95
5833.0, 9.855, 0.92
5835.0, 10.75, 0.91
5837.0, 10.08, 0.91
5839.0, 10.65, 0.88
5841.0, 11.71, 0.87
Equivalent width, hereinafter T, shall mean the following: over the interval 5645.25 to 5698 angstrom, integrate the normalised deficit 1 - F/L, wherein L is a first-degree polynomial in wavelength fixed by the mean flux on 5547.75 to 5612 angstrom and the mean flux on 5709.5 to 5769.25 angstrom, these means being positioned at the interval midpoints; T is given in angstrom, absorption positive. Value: -1.97 angstrom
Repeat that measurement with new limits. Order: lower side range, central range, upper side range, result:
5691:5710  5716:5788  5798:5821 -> 4.3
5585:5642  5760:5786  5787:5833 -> 1.2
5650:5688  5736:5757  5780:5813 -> 1.2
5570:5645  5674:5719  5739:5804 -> -3.2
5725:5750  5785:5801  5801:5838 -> 1.0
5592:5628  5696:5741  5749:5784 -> -3.6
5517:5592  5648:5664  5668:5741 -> 0.8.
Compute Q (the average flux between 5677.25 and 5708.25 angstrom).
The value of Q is 10.1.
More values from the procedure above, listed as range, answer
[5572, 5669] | 9.02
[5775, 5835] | 10.6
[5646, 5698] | 9.7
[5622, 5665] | 9.43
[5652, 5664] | 9.08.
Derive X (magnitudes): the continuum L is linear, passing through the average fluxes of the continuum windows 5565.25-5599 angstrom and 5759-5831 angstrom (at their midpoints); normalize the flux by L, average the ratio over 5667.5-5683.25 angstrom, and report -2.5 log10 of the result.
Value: -0.05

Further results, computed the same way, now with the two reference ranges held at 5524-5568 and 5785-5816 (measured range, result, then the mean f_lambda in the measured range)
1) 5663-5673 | 0.090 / 8.93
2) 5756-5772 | 0.066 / 9.86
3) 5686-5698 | -0.093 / 10.8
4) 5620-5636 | 0.000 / 9.37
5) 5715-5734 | -0.049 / 10.6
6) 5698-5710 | 0.039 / 9.64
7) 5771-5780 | 0.071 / 9.9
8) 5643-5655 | -0.011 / 9.64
